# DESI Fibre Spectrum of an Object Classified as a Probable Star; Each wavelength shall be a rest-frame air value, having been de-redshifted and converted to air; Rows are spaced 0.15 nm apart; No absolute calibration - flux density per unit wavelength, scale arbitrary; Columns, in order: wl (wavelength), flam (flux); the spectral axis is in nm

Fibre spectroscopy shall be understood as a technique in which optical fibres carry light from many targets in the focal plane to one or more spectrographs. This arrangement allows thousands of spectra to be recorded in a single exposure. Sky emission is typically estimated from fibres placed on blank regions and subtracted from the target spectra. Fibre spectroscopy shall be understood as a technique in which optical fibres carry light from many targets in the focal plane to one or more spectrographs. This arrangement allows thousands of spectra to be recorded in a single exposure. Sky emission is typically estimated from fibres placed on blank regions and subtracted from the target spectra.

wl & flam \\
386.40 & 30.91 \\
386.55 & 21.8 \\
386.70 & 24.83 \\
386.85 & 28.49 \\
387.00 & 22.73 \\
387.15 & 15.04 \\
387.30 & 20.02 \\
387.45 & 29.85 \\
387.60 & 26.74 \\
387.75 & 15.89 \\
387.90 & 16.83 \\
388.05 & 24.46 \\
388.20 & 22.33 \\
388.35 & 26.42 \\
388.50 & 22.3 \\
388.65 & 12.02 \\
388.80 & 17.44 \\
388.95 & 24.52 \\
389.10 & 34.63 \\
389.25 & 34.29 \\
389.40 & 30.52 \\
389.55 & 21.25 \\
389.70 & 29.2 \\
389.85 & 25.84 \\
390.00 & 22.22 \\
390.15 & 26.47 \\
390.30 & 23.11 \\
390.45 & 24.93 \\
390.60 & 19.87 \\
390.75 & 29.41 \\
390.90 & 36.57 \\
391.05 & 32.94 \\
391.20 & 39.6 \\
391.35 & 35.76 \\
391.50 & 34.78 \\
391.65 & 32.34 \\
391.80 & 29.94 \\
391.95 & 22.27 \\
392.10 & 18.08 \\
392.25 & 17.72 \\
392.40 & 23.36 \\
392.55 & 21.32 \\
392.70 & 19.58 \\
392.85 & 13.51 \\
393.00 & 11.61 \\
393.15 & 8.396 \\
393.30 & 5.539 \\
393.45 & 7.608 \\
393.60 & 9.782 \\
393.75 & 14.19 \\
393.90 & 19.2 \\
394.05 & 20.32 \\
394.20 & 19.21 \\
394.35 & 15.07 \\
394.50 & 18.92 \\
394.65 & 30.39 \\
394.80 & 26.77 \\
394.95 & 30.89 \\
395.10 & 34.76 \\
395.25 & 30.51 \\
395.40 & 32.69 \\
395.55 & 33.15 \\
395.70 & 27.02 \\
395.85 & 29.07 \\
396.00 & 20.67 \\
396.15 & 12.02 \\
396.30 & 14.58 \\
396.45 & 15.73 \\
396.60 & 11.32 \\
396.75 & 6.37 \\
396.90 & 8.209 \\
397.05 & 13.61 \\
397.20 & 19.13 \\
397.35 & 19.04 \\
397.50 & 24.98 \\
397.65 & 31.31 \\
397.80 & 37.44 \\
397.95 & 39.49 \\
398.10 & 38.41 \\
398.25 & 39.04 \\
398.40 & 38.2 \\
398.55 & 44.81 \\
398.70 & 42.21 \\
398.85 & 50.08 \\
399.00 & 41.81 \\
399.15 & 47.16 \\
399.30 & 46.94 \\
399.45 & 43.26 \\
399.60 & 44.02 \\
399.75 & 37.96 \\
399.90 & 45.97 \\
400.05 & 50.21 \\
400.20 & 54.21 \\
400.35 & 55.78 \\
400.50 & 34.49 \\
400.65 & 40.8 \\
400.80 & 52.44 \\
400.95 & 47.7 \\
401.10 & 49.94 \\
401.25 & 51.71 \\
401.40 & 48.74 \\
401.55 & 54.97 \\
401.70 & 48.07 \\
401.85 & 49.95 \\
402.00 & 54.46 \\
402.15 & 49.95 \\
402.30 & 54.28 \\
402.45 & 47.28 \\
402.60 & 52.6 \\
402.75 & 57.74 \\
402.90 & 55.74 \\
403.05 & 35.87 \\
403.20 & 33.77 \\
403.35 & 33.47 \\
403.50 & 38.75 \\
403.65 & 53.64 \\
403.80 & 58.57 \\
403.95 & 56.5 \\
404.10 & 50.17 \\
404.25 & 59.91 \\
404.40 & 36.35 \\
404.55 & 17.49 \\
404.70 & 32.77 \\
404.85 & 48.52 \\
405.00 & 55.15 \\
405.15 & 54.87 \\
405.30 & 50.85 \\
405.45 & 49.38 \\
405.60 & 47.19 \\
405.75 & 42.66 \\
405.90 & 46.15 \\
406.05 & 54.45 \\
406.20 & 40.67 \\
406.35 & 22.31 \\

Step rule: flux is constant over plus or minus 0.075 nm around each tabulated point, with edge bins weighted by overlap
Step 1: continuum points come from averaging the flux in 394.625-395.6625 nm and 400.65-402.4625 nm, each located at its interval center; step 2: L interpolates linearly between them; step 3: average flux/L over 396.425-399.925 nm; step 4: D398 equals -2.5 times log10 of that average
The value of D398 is 0.25 mag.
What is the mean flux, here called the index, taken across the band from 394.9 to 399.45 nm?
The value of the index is 29.6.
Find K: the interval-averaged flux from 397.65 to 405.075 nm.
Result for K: 45.9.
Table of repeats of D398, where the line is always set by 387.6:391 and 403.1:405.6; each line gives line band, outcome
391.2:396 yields 0.33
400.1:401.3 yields -0.19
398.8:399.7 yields -0.17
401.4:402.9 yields -0.22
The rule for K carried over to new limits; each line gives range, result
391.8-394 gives 15.7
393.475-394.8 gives 18.5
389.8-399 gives 24.7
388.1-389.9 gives 25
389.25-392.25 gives 28.1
